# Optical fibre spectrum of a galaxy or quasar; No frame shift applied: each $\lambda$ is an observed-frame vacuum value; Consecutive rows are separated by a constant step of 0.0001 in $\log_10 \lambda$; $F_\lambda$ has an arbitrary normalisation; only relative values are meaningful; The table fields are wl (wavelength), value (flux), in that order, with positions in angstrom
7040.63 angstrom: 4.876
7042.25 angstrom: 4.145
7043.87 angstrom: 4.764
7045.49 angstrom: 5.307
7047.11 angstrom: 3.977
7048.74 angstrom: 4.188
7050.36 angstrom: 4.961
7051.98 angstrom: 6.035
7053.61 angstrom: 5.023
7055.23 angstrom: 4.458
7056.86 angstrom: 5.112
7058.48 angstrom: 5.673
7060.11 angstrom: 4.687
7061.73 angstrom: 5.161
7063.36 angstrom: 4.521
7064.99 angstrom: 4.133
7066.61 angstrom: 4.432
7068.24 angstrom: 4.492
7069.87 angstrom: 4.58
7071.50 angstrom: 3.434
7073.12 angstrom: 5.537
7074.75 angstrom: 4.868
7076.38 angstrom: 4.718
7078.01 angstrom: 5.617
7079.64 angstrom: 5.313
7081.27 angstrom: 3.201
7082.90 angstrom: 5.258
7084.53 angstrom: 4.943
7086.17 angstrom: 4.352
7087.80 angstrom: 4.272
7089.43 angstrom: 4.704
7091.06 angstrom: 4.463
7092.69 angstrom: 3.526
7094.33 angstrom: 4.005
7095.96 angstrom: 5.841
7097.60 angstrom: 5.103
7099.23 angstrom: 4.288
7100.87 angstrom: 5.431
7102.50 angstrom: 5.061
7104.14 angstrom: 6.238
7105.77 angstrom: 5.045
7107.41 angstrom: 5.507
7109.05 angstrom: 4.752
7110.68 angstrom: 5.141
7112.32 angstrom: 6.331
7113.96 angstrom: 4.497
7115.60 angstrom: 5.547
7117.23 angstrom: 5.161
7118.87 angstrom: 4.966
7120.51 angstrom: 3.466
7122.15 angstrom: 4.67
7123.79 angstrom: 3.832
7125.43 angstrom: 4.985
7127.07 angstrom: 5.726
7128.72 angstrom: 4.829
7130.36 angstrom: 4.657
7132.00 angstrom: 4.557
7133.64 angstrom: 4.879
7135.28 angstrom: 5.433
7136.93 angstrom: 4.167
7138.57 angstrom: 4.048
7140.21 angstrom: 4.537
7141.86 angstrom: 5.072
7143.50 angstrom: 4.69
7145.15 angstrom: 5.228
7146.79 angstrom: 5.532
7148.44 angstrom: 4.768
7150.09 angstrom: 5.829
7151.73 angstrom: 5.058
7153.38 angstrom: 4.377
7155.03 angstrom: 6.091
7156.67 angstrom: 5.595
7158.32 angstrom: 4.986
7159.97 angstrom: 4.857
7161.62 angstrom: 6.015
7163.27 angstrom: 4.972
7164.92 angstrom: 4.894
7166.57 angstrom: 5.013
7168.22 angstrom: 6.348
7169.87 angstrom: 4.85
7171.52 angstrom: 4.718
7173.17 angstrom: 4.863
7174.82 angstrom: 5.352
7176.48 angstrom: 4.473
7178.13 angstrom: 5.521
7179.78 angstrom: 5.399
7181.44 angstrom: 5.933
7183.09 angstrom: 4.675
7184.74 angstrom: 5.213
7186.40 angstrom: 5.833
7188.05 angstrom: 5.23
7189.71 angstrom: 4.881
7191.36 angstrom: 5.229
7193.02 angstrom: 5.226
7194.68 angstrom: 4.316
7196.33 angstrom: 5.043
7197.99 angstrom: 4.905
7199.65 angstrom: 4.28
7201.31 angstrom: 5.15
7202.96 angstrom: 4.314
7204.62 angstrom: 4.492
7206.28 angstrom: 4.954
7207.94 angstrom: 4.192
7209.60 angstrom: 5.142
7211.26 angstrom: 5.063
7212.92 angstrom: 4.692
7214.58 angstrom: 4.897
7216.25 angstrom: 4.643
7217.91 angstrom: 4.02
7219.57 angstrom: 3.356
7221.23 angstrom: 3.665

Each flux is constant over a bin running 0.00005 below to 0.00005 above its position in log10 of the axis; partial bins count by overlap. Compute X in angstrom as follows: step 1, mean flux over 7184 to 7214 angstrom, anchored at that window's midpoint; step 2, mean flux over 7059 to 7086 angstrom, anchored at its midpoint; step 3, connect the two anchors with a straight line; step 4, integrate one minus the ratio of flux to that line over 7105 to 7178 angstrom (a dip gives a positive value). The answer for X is -3.2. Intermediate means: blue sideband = 4.68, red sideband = 4.9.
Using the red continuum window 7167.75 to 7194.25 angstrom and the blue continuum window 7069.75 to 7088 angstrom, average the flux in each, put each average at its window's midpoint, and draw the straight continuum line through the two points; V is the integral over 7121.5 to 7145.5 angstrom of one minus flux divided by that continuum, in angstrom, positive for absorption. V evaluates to 1.1 angstrom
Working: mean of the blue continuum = 4.69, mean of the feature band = 4.74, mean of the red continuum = 5.2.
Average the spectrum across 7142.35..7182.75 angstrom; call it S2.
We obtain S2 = 5.22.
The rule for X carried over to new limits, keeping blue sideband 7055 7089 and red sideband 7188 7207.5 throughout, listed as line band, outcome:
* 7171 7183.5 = -0.9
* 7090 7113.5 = -1.5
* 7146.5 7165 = -1.9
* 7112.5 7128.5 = -0.3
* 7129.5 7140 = 0.3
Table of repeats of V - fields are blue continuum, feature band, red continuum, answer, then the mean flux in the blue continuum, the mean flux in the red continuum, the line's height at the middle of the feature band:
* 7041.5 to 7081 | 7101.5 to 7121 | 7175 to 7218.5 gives -1.4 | 4.78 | 4.92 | 4.83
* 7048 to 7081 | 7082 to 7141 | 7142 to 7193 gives 1.9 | 4.82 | 5.21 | 5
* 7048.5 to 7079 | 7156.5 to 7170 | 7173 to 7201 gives -0.7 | 4.84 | 5.09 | 5.04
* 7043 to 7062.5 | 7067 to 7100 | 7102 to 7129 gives 2.4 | 4.94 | 5.05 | 4.99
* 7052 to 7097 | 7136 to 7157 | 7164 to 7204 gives -0.2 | 4.7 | 5.07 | 4.94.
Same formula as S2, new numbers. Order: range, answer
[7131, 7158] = 4.99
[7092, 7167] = 4.98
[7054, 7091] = 4.7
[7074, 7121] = 4.89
